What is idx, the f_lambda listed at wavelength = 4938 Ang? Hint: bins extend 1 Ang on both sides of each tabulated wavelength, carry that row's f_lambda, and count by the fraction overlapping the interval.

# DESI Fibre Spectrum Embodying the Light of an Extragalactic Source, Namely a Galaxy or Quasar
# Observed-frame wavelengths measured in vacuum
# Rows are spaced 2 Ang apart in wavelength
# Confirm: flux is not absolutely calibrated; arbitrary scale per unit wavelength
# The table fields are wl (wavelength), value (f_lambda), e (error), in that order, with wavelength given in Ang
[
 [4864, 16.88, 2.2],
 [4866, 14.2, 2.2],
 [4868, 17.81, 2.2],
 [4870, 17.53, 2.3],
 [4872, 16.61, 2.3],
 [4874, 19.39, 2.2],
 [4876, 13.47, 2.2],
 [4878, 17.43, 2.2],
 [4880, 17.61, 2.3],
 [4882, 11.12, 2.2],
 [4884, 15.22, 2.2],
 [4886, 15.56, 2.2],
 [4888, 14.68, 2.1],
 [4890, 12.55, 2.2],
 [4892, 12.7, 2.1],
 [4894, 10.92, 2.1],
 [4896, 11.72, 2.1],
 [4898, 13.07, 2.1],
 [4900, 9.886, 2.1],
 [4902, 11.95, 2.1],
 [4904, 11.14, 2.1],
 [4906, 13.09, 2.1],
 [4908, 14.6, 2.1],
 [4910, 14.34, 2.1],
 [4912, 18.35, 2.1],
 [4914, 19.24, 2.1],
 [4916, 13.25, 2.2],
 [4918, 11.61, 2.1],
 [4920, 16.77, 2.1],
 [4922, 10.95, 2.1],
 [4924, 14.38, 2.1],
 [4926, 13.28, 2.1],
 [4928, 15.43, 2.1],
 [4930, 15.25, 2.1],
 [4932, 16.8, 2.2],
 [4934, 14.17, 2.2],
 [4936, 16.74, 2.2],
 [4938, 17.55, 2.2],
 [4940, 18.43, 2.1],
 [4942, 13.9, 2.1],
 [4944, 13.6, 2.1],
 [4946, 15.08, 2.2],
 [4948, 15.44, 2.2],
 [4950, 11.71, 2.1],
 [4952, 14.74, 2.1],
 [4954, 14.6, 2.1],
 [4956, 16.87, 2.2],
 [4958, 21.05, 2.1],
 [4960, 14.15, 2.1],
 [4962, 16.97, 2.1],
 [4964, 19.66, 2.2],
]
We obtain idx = 17.55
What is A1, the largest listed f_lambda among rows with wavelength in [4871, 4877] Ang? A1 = 19.39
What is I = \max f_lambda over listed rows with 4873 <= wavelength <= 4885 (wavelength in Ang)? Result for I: 19.39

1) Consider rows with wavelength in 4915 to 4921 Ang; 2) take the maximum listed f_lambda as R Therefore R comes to 16.77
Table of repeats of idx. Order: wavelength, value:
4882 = 11.12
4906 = 13.09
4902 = 11.95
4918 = 11.61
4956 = 16.87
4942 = 13.9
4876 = 13.47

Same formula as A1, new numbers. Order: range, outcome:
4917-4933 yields 16.8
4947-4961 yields 21.05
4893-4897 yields 11.72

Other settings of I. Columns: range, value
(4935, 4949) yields 18.43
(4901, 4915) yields 19.24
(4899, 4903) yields 11.95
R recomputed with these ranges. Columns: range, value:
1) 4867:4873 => 17.81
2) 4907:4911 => 14.6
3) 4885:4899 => 15.56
